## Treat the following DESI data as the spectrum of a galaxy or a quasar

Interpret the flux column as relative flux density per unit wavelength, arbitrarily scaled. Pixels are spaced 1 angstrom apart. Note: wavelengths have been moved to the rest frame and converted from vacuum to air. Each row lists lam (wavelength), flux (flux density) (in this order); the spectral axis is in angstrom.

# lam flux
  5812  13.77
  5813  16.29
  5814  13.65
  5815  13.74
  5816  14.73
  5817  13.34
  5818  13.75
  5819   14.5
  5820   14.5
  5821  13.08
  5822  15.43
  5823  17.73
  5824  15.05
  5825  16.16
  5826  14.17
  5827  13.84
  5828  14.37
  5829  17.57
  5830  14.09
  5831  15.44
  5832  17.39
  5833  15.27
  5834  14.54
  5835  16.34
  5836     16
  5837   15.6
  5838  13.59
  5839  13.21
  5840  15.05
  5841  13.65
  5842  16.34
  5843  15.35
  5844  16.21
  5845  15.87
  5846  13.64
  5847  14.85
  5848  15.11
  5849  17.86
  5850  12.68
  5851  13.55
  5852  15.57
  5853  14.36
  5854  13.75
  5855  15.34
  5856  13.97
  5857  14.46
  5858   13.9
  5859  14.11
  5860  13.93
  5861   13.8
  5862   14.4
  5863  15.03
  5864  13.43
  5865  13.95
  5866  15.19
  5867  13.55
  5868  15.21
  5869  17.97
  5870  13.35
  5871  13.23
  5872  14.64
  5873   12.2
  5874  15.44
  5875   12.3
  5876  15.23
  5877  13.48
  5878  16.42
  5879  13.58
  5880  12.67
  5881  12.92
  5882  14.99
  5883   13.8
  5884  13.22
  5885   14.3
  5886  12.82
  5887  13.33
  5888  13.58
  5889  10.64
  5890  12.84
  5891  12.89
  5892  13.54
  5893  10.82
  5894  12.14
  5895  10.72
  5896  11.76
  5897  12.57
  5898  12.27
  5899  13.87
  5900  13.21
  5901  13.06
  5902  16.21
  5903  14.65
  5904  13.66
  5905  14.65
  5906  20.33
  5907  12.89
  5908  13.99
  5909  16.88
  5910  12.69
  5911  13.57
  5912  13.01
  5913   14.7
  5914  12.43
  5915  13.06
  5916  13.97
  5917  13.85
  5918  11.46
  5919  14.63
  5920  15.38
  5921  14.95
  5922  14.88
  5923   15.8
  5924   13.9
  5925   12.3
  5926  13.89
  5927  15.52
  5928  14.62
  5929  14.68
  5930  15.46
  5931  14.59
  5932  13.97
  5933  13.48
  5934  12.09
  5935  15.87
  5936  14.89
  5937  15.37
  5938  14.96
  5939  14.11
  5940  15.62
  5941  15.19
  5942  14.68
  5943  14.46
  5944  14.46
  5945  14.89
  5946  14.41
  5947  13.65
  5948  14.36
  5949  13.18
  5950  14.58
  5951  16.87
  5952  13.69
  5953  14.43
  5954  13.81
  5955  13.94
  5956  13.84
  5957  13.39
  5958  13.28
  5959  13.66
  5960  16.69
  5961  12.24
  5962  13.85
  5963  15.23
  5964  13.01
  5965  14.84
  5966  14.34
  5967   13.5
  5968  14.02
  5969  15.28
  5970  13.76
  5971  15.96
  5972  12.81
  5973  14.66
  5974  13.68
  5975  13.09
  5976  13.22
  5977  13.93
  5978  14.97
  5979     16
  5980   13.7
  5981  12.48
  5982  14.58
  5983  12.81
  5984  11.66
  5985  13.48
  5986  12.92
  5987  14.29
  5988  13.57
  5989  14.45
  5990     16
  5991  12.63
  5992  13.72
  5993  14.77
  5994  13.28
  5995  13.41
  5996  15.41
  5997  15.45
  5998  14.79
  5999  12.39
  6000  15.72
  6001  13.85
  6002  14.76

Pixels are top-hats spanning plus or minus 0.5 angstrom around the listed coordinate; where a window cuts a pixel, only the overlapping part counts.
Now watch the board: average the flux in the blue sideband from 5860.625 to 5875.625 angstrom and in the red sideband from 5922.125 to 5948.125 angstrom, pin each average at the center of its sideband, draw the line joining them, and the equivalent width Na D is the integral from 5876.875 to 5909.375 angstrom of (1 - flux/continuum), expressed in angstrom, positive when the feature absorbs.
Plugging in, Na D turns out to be 1.7 angstrom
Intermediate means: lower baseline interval 14.3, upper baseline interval 14.5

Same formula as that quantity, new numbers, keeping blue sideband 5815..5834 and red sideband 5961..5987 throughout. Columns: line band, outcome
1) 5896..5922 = 0.6 angstrom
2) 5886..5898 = 1.8 angstrom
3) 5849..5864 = 0.5 angstrom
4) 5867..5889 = 1.0 angstrom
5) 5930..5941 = -0.3 angstrom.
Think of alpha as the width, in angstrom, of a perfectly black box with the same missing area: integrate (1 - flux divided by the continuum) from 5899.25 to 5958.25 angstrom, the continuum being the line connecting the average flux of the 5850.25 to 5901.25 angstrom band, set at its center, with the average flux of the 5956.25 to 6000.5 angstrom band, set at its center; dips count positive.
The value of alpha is -2.1 angstrom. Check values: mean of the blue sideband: 13.7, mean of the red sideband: 14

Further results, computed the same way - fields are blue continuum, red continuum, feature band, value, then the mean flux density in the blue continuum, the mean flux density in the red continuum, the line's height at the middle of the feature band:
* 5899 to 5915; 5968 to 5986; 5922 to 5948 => -0.7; 14.3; 13.9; 14.1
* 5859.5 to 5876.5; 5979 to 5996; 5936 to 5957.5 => -0.9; 14.3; 13.7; 13.9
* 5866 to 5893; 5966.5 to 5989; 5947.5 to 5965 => -0.4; 13.7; 13.8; 13.8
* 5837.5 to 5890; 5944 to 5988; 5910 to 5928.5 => 0.2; 14.2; 14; 14.1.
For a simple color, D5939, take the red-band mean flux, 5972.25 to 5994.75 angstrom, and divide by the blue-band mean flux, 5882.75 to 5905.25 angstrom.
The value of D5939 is 1.1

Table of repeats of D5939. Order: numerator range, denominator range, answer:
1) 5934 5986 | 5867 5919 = 1.04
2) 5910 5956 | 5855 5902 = 1.05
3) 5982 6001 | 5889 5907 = 1.04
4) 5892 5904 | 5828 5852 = 0.85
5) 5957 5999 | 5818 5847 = 0.93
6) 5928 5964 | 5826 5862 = 0.97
